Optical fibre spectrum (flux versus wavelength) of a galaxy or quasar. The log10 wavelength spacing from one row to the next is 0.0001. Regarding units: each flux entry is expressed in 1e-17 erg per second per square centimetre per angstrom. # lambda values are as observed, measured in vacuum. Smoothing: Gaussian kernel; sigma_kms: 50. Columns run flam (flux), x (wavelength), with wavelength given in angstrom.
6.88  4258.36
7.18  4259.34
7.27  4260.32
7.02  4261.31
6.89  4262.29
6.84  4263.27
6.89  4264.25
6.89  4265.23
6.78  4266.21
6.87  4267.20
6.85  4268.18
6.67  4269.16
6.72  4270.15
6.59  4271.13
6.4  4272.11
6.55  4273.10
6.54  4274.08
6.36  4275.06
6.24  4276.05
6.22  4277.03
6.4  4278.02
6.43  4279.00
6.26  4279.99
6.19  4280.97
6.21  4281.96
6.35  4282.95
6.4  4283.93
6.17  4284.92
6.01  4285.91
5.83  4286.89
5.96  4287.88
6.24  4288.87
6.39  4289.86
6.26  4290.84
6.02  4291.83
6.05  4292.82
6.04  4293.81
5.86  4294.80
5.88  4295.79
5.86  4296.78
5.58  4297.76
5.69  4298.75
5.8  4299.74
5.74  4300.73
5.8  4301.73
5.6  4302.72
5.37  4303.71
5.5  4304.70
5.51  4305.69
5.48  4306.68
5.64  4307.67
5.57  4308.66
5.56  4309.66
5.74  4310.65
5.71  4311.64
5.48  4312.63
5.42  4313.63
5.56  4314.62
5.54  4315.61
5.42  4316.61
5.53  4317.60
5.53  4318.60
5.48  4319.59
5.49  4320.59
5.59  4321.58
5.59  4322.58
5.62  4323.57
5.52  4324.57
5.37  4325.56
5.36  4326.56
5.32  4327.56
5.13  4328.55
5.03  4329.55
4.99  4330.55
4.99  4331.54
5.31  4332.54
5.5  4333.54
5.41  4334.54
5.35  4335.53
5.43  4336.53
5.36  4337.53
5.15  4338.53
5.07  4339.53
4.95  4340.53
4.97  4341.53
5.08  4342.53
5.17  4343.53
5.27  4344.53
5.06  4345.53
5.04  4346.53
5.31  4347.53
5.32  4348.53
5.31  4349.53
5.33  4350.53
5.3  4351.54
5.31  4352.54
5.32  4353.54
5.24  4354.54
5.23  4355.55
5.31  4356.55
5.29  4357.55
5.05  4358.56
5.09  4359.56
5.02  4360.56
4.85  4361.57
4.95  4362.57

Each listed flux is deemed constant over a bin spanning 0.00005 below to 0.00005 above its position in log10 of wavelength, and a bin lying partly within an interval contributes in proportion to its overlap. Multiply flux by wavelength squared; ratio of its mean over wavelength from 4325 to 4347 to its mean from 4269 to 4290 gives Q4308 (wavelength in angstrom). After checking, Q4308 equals 0.8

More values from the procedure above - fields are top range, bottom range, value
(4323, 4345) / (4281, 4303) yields 0.89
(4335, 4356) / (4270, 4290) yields 0.85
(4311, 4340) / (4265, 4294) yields 0.87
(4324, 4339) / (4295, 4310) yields 0.95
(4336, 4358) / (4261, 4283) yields 0.82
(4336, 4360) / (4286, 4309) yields 0.92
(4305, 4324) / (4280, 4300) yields 0.93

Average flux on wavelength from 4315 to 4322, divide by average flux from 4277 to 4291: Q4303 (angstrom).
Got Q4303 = 0.89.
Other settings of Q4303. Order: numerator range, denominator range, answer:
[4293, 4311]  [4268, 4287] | 0.89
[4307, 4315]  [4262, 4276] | 0.84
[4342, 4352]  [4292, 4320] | 0.92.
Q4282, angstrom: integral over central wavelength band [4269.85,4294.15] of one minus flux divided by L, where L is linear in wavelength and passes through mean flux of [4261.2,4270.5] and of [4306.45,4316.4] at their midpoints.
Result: 0.44 angstrom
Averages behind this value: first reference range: 6.84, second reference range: 5.57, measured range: 6.27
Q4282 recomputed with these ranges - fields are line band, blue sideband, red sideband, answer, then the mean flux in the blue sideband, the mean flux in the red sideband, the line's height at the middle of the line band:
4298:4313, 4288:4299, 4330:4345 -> 0.4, 6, 5.2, 5.78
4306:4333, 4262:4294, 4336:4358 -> 1.2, 6.41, 5.22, 5.69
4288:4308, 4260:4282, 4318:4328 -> 0.7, 6.61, 5.48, 6.03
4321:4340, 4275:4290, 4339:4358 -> 0.6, 6.22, 5.2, 5.48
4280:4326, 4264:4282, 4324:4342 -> 0.9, 6.53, 5.23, 5.88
